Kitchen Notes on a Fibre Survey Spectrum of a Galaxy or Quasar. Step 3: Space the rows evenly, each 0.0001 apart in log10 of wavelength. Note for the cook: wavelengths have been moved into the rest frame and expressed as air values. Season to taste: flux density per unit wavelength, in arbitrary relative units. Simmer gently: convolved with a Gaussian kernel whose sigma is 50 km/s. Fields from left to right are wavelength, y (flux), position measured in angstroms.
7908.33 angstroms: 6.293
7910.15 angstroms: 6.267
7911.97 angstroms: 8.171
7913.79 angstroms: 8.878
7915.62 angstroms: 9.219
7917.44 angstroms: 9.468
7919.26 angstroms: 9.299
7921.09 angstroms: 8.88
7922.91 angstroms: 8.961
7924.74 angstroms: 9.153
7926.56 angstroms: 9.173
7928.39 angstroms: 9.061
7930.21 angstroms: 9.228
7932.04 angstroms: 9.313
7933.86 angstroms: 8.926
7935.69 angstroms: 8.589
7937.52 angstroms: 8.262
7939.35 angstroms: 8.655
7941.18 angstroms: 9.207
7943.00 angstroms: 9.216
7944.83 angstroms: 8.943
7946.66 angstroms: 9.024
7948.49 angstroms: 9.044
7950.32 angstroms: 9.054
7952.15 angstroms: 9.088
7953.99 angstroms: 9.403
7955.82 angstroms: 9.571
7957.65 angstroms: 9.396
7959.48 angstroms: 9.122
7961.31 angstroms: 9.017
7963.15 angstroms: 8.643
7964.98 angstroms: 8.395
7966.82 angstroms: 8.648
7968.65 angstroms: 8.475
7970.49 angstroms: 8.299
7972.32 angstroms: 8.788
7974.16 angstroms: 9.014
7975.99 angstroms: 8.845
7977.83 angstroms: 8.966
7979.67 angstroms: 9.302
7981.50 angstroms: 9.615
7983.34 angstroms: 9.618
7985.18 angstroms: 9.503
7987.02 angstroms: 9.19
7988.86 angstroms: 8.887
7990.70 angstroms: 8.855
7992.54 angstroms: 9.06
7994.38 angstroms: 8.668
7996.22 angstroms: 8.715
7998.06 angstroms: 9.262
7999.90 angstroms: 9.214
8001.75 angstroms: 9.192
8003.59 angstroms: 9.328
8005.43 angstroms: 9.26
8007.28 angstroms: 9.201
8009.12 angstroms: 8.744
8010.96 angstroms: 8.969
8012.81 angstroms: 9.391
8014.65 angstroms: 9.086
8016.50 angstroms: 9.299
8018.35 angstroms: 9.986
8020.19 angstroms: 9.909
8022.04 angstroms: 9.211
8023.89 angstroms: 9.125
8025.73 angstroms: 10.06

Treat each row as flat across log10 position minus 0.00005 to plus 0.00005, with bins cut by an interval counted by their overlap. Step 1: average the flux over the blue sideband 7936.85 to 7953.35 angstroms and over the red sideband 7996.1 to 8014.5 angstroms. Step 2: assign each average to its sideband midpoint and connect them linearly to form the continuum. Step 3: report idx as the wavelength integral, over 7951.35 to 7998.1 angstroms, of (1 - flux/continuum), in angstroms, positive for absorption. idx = 0.2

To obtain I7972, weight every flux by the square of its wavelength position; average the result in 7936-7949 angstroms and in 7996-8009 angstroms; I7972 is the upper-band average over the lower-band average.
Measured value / 1.0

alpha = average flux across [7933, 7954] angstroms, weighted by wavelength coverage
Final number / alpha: 8.93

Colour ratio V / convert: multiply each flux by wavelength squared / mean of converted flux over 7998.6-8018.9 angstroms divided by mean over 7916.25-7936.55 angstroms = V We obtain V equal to 1.0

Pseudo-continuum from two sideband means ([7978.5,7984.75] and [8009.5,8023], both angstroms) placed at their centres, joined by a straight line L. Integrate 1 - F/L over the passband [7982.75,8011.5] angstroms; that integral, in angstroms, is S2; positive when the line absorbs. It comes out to 1.0 angstroms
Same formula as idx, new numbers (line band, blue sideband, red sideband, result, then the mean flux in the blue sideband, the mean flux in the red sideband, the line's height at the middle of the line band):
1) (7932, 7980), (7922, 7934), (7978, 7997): 1.12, 9.13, 9.14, 9.14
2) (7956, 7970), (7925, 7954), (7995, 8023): 0.38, 9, 9.24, 9.08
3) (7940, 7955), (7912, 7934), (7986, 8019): -0.02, 9.1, 9.12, 9.11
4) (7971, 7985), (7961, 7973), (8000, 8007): -0.60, 8.58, 9.24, 8.78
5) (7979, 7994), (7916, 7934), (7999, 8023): 0.03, 9.16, 9.29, 9.25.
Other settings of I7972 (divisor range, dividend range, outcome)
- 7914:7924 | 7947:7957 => 1.02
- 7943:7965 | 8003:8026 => 1.04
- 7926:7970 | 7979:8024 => 1.04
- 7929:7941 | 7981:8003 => 1.05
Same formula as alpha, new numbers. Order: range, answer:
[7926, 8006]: 9.02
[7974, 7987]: 9.28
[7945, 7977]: 8.93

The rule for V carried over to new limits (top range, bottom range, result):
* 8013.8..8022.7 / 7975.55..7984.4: 1.03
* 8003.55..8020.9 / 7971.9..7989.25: 1.02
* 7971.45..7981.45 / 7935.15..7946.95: 1.03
